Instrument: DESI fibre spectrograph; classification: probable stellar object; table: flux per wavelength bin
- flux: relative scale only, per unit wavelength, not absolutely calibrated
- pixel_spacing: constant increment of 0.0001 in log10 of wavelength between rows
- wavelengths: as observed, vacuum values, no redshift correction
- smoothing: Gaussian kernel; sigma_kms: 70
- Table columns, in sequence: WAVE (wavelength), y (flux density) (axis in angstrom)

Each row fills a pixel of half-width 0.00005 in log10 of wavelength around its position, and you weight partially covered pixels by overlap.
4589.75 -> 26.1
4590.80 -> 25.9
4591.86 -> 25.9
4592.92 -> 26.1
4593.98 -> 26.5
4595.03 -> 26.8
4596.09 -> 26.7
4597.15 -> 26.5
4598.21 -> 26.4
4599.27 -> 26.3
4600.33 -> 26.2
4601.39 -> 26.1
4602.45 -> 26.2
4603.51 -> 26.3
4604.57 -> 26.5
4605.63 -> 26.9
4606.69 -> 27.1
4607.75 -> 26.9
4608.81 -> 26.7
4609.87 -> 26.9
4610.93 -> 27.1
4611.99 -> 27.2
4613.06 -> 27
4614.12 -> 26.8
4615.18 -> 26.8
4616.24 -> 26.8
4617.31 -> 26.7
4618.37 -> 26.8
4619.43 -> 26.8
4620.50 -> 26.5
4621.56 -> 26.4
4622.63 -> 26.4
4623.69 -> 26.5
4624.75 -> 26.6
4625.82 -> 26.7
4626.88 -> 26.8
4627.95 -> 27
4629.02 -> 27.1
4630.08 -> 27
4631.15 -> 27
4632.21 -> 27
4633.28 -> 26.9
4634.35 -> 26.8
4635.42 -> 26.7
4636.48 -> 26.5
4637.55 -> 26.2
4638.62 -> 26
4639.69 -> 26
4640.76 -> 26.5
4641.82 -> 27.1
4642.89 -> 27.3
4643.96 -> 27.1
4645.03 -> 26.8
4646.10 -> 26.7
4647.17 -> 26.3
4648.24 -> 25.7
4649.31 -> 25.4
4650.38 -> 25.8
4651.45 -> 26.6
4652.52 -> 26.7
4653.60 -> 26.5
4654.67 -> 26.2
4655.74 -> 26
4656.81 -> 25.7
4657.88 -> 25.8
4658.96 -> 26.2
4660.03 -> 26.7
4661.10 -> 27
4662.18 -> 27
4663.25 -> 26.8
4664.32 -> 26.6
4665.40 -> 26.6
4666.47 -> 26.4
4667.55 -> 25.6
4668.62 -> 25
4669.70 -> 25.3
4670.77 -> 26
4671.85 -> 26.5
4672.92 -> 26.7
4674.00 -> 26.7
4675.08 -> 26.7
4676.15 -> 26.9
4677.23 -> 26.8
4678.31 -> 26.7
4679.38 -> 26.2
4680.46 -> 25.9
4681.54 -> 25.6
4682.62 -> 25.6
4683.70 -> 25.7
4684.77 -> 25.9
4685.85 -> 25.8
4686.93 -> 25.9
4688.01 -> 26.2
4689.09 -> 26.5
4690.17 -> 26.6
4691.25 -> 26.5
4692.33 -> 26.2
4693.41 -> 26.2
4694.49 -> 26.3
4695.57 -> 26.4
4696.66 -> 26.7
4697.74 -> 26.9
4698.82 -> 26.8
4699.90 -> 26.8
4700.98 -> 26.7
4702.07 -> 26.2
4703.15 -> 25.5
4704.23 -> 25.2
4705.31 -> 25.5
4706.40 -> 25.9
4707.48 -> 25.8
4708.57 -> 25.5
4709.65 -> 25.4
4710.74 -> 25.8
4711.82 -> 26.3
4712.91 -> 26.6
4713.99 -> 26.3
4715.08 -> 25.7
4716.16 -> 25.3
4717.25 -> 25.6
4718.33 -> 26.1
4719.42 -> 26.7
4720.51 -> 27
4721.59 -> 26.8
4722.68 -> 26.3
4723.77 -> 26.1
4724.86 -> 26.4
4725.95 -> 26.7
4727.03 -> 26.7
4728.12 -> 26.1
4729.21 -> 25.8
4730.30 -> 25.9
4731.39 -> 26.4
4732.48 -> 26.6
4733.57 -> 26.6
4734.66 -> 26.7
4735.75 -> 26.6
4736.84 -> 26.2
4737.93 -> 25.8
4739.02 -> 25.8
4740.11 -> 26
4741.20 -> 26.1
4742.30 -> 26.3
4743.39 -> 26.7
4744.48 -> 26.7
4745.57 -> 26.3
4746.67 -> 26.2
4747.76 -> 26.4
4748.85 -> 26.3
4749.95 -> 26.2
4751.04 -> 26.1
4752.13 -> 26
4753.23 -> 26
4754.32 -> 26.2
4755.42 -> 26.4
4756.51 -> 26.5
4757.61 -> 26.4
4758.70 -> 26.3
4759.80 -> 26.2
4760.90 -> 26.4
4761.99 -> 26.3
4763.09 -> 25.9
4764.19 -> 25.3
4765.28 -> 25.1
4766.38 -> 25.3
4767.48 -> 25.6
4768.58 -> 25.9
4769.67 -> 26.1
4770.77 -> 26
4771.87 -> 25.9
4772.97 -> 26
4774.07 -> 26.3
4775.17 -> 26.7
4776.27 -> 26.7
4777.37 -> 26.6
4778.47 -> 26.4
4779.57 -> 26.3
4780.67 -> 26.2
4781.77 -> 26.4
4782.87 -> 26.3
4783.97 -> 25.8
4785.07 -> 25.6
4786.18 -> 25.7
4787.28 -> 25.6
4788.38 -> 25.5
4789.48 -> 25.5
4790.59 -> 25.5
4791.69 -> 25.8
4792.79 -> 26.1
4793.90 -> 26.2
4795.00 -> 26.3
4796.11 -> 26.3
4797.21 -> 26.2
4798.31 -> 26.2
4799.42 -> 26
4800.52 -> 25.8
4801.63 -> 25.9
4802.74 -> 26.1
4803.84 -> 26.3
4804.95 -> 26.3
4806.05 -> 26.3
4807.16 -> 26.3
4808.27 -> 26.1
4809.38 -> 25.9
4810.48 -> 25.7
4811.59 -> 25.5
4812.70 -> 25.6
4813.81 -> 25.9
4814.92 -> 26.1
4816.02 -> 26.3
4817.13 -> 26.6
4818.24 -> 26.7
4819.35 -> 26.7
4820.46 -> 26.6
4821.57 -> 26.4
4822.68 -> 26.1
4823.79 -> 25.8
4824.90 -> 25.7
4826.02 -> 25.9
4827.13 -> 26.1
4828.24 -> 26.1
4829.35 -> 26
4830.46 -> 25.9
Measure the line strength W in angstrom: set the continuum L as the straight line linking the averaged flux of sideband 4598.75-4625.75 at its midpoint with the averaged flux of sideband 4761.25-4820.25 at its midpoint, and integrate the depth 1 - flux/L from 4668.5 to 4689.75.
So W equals 0.2 angstrom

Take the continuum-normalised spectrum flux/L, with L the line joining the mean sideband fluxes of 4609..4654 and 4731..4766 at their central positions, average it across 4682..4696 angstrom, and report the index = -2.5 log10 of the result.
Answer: 0.01 mag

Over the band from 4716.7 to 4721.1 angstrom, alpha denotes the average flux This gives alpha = 26.4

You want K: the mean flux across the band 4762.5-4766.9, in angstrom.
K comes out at 25.4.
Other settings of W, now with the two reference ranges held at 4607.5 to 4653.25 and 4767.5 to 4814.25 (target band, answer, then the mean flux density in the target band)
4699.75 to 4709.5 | 0.2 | 25.8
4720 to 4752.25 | -0.1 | 26.3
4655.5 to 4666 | 0.0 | 26.5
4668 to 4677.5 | 0.1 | 26.3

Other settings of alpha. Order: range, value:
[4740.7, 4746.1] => 26.4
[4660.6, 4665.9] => 26.8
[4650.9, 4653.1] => 26.6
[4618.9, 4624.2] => 26.5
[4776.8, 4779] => 26.5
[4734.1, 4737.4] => 26.5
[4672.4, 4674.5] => 26.7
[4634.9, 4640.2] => 26.3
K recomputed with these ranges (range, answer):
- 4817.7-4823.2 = 26.5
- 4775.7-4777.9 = 26.6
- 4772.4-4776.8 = 26.4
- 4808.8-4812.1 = 25.7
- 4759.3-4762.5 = 26.3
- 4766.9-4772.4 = 25.9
